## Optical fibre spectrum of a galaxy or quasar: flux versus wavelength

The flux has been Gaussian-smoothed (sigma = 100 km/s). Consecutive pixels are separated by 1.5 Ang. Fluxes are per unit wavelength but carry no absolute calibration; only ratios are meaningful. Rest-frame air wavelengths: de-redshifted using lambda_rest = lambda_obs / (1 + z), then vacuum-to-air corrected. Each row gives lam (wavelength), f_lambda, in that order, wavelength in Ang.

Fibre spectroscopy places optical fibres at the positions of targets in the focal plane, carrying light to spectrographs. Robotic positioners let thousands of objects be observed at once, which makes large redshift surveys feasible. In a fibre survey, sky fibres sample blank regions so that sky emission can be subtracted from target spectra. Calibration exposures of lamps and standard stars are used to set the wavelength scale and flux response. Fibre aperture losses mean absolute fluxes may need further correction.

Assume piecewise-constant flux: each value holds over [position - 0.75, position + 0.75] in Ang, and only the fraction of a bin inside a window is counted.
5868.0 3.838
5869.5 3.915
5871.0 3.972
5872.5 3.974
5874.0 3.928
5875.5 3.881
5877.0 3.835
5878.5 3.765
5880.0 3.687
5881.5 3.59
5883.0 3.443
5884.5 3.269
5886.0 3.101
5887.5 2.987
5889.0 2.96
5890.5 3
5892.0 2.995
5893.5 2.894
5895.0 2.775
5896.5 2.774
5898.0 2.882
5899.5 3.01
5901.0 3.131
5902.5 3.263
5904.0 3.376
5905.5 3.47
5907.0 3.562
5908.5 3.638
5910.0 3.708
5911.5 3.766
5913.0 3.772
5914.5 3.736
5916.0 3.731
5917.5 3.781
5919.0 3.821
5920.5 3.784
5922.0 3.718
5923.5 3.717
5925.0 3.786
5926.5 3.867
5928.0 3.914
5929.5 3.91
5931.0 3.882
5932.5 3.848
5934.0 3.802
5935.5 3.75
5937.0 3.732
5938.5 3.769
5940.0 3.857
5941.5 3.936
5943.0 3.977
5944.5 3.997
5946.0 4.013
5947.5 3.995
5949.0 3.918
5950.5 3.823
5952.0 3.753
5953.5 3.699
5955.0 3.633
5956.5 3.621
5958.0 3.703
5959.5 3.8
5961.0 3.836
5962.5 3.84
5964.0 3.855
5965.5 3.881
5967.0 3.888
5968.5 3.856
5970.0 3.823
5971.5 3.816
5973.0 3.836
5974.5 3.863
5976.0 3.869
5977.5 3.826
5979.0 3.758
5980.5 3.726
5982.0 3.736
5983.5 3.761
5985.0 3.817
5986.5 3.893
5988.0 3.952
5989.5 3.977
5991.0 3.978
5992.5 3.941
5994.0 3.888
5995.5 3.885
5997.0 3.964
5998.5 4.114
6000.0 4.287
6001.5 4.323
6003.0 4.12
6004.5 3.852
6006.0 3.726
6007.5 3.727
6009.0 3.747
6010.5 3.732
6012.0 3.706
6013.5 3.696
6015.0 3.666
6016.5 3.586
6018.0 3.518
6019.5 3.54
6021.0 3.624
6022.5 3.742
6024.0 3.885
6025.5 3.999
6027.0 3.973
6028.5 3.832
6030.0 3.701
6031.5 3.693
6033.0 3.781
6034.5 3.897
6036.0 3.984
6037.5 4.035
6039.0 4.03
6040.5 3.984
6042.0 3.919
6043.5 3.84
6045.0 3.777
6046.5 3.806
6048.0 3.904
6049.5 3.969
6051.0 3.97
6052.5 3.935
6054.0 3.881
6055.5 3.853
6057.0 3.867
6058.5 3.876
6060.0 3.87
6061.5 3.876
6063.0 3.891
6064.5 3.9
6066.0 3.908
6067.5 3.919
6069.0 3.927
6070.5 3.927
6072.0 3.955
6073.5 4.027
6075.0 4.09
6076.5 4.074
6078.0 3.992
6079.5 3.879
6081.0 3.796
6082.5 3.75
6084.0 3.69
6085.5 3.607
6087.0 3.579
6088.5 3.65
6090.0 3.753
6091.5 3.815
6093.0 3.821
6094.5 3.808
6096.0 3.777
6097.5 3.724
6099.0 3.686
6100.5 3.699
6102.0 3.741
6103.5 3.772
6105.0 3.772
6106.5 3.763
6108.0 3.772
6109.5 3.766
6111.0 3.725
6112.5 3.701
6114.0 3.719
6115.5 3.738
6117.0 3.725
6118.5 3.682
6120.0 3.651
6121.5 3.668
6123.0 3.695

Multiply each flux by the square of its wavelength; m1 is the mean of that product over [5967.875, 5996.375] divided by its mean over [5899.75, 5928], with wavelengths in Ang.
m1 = 1.1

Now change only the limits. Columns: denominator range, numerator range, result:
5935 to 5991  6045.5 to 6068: 1.05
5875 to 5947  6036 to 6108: 1.14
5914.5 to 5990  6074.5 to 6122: 1.03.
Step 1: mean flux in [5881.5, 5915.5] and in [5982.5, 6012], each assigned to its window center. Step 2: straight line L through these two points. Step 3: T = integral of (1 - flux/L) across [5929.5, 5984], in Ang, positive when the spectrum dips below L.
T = -2.7 Ang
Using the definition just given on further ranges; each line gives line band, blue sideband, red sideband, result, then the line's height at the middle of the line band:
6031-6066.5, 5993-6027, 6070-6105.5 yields -0.7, 3.82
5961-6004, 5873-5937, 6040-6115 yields -2.9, 3.66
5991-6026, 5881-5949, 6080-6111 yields -1.8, 3.65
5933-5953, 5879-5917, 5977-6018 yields -1.8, 3.56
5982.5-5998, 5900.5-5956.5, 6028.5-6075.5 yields -0.3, 3.83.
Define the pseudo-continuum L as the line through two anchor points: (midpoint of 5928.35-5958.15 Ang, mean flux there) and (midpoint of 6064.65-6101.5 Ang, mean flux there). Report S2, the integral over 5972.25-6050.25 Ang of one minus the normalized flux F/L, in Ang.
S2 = -0.5 Ang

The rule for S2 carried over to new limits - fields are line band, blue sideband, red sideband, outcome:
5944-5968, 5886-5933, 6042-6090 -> -1.7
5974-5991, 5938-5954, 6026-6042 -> 0.2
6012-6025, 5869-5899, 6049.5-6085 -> 0.3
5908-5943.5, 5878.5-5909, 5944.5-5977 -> -3.0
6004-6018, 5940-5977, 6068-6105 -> 0.5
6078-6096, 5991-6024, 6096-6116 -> 0.0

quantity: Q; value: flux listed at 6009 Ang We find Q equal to 3.747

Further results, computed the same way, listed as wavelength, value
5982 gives 3.736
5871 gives 3.972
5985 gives 3.817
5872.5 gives 3.974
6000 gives 4.287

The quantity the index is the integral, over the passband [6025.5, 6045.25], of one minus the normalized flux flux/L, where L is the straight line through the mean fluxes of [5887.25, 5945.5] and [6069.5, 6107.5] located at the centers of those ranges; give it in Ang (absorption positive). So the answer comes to -0.8 Ang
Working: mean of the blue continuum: 3.55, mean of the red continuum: 3.81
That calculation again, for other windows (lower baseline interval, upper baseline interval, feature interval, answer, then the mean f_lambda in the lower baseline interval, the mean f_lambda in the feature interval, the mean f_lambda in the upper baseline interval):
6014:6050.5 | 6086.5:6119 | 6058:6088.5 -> -0.8 Ang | 3.82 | 3.87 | 3.74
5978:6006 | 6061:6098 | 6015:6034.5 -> 0.8 Ang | 3.94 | 3.74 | 3.85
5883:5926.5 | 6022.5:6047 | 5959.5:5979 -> -1.2 Ang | 3.38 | 3.84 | 3.88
